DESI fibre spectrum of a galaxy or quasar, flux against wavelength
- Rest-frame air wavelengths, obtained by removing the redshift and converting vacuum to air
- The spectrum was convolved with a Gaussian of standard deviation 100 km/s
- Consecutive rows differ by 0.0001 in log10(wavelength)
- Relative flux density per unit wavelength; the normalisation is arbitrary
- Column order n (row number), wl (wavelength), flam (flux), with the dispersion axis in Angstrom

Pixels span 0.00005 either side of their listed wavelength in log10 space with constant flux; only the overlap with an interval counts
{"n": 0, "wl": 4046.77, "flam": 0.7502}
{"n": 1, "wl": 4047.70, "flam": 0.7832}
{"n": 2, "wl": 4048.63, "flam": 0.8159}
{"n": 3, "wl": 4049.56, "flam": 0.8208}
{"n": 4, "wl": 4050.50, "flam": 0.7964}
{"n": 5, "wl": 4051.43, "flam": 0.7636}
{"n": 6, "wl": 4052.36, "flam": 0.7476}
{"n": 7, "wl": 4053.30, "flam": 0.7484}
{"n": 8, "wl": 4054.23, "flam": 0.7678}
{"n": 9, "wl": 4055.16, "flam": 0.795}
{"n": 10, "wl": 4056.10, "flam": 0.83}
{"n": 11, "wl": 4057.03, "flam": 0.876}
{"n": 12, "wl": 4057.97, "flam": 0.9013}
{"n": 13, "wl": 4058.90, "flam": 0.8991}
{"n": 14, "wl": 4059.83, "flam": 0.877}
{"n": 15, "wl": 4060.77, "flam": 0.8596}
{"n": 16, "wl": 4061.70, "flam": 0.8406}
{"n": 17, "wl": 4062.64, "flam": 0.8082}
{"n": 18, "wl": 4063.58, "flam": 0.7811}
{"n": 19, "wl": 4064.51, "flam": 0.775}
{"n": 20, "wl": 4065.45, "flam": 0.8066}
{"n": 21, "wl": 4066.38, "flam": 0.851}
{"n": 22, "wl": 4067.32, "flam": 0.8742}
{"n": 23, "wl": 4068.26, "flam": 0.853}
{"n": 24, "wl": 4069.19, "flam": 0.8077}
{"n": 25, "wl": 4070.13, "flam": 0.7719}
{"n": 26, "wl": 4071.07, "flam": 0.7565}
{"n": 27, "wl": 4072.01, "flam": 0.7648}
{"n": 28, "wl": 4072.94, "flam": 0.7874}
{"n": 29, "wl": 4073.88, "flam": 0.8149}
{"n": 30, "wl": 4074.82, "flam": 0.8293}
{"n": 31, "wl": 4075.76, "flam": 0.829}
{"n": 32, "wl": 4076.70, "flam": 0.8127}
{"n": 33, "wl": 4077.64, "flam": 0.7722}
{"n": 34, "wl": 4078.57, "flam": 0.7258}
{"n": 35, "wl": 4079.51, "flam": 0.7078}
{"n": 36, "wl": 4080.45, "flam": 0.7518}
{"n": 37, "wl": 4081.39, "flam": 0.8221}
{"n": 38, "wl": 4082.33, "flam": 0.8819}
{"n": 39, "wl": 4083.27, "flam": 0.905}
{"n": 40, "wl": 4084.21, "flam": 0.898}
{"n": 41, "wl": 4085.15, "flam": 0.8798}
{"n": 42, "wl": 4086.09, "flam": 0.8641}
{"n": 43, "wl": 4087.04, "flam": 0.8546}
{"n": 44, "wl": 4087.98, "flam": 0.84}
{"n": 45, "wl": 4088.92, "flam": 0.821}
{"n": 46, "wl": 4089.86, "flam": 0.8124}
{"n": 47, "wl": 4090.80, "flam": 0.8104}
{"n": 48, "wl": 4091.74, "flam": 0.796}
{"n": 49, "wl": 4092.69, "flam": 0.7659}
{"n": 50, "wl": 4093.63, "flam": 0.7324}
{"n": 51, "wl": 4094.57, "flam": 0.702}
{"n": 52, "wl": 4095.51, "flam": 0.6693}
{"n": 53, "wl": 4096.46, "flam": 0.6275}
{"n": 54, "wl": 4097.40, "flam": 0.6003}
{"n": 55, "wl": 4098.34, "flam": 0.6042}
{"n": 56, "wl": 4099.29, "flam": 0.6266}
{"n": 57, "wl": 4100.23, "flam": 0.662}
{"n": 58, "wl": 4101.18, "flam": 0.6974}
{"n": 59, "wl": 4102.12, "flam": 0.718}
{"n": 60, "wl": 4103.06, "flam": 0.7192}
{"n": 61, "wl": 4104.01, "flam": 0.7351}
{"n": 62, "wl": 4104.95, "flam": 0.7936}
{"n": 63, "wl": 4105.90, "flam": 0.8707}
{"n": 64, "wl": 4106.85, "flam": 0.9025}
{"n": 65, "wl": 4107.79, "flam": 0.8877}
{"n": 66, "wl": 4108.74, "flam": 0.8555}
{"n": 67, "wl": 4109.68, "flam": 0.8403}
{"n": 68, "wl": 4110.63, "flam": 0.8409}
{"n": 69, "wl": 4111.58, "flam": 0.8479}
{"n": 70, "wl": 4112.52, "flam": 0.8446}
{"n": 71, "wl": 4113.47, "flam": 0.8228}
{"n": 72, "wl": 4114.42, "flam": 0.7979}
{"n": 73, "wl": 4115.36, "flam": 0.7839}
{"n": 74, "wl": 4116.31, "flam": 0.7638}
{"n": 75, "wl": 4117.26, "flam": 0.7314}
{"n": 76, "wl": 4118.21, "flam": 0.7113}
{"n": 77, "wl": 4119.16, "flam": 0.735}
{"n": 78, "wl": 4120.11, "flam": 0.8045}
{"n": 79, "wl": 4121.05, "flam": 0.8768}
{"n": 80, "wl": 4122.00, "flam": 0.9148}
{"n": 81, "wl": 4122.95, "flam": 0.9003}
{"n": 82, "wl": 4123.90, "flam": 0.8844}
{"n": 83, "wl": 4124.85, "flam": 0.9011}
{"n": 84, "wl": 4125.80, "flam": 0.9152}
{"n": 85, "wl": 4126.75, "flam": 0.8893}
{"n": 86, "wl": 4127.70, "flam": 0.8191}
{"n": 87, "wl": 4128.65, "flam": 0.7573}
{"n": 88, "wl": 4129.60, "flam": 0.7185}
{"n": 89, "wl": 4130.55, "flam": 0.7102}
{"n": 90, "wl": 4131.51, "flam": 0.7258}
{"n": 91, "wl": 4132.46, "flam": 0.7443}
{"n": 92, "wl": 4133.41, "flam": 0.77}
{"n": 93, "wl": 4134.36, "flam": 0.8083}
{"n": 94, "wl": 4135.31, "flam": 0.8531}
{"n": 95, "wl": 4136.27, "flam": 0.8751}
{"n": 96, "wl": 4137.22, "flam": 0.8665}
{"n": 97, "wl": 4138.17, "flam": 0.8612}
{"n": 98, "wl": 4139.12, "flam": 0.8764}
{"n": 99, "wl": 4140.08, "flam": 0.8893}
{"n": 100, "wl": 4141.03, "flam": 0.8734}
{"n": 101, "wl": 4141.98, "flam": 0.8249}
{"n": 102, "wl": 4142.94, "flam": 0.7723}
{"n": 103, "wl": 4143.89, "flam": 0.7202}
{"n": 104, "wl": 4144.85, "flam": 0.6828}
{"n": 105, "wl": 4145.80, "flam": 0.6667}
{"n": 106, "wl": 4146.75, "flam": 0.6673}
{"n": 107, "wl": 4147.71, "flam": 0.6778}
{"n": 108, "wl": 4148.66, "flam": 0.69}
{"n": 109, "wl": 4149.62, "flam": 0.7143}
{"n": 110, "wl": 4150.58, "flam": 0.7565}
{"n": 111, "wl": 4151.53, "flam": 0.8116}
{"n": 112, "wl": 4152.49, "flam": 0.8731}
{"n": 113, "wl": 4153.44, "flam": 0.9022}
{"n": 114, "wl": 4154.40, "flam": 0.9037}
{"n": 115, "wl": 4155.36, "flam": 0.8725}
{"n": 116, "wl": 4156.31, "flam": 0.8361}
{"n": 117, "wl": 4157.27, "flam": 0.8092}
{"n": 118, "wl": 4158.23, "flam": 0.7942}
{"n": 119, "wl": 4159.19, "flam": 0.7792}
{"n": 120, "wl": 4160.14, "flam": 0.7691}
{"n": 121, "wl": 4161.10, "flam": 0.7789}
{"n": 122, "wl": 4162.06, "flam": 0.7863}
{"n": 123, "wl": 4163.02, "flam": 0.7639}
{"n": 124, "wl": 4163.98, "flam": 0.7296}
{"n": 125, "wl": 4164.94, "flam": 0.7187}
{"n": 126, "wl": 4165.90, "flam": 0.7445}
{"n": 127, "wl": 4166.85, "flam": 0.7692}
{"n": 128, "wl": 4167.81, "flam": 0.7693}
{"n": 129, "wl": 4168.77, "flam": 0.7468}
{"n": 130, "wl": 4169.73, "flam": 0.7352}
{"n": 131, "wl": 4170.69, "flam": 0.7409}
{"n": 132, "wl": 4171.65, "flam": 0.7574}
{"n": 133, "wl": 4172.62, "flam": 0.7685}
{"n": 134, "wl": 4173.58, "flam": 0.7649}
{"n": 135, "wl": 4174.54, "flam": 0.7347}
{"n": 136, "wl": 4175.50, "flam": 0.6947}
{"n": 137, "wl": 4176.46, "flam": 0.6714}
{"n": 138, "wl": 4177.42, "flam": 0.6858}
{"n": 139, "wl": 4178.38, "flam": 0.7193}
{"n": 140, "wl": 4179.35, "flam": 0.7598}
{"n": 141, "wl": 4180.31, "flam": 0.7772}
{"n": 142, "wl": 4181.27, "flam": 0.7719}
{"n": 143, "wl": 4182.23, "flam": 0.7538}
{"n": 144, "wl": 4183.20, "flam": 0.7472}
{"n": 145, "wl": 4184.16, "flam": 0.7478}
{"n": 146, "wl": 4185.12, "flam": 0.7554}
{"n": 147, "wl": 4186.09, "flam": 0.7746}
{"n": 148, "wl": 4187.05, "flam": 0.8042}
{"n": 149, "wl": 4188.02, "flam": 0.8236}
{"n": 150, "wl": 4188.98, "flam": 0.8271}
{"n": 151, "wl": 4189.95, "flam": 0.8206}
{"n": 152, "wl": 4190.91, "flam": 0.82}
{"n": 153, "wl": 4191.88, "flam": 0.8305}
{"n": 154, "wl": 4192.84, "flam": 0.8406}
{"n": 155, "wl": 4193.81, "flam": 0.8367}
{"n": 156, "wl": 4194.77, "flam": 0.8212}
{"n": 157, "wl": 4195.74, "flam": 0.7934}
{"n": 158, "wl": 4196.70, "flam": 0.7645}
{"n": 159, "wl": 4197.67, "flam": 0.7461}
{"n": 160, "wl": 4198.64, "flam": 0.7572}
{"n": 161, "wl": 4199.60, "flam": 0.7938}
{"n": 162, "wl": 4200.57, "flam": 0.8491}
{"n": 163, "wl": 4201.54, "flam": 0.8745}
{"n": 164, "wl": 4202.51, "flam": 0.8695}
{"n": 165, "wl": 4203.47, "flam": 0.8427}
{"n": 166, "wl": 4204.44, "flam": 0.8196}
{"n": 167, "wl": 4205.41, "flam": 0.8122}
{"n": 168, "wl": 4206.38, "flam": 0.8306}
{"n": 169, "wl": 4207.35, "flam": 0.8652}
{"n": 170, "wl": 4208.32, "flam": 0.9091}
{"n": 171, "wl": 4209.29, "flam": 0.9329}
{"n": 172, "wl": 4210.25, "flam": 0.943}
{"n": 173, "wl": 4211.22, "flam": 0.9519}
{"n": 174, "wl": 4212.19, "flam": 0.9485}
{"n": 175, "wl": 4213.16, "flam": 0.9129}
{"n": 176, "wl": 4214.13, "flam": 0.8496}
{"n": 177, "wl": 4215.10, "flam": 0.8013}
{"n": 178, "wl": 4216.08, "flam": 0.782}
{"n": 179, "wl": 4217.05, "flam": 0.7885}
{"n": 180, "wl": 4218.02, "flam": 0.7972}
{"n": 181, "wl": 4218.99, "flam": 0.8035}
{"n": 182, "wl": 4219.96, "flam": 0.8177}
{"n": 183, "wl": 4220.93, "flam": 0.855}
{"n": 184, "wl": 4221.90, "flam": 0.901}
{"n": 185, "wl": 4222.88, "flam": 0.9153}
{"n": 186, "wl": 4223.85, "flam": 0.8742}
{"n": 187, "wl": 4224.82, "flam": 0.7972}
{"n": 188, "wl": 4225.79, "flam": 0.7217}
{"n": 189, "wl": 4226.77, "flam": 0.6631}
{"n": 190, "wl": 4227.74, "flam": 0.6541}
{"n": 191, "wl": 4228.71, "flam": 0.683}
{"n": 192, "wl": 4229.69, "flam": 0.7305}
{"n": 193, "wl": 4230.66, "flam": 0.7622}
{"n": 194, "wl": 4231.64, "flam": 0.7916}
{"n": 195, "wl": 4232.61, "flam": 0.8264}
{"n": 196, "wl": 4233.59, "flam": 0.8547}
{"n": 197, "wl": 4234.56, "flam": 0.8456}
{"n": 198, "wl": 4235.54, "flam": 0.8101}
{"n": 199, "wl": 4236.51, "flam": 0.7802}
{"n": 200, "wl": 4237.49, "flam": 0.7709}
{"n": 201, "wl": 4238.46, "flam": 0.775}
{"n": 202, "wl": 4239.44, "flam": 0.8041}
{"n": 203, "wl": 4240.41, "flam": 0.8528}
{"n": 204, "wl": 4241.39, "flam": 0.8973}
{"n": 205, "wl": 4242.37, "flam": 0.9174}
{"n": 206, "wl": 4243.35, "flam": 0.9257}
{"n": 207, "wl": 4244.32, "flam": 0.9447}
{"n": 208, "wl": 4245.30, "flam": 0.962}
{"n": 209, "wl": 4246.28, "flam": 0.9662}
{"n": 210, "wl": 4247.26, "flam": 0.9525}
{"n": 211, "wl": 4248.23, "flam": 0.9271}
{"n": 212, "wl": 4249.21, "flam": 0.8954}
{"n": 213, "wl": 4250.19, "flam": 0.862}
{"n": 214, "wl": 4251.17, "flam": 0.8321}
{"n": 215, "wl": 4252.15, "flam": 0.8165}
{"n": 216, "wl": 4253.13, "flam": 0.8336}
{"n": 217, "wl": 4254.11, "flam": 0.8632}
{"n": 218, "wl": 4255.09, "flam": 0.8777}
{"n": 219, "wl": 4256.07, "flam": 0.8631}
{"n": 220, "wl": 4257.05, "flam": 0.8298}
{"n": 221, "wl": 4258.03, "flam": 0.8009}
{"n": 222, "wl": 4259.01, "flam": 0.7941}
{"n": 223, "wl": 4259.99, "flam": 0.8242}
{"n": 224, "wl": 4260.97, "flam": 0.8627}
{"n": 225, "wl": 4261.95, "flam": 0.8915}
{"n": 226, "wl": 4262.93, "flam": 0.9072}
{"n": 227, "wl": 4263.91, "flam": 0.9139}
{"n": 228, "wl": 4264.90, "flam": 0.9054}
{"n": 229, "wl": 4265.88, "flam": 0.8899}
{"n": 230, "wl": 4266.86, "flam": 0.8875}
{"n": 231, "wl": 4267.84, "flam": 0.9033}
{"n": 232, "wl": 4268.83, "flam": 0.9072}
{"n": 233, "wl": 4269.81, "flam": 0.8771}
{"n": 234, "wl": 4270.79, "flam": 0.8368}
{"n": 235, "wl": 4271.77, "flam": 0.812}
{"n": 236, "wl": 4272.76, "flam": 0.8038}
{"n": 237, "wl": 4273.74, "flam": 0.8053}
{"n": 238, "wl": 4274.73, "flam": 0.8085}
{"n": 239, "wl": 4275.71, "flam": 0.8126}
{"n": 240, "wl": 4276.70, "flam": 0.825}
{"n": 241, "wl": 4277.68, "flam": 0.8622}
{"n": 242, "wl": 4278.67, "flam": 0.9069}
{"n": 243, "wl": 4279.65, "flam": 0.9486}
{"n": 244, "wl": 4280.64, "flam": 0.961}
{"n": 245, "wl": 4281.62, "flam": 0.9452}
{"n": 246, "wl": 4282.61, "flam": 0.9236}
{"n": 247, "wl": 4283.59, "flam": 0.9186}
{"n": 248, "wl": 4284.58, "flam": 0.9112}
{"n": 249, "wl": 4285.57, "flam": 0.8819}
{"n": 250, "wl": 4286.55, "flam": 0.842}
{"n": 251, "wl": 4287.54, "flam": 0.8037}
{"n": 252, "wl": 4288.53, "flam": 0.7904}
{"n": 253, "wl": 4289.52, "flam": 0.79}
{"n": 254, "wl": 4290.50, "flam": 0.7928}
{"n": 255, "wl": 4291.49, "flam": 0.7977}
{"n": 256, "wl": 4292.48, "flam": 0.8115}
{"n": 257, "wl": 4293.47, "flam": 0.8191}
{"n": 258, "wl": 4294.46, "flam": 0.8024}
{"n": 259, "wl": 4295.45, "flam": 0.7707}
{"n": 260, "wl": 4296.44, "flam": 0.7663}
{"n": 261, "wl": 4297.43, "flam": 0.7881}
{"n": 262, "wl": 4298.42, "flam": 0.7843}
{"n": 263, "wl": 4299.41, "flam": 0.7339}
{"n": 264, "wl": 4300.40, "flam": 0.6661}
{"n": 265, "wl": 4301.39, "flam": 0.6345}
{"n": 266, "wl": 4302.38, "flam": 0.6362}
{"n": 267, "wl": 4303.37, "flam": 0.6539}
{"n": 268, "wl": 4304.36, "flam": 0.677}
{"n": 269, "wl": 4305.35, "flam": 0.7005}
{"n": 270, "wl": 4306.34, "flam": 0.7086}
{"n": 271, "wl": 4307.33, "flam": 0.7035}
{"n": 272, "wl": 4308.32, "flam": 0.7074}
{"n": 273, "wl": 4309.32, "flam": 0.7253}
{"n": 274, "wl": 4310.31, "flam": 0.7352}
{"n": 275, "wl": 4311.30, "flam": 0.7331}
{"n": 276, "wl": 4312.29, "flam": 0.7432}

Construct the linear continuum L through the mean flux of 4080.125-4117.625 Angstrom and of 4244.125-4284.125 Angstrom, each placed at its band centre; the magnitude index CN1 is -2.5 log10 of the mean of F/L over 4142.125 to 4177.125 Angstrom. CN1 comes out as 0.080 mag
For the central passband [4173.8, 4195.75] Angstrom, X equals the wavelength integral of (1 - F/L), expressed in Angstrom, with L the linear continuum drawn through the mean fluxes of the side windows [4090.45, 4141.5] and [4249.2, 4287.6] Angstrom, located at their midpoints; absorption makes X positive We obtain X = 1.4 Angstrom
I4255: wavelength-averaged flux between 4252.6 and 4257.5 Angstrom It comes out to 0.853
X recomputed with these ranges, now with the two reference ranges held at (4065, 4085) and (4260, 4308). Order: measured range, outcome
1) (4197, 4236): -0.3 Angstrom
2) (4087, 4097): 0.6 Angstrom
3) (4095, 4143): 1.1 Angstrom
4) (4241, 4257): -1.5 Angstrom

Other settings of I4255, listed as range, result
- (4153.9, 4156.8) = 0.87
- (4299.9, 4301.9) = 0.651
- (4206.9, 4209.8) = 0.906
